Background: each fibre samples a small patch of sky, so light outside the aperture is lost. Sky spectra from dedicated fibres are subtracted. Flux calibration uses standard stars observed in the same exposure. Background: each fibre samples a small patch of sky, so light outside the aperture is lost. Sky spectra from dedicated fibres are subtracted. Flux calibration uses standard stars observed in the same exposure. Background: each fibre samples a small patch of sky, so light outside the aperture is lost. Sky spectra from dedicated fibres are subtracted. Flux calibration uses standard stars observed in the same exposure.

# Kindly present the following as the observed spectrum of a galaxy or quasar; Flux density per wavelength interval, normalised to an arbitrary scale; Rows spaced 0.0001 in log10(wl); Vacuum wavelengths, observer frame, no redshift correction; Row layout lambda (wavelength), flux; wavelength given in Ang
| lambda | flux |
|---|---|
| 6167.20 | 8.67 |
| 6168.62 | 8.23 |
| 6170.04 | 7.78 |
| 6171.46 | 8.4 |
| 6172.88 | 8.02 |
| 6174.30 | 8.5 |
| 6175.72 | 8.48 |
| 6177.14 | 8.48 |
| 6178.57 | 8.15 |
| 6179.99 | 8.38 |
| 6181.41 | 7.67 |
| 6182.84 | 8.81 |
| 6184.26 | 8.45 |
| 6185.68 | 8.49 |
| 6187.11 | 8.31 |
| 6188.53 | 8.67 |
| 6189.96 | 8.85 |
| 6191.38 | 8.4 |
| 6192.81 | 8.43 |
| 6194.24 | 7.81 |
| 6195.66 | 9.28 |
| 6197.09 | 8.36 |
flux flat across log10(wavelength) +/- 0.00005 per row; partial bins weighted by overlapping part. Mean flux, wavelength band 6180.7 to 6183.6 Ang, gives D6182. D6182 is 8.24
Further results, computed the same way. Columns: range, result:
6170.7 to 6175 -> 8.31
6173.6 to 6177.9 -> 8.48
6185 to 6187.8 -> 8.38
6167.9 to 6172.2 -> 8.14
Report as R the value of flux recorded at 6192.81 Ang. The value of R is 8.43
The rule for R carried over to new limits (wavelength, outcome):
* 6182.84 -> 8.81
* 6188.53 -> 8.67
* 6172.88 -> 8.02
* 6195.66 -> 9.28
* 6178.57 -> 8.15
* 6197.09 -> 8.36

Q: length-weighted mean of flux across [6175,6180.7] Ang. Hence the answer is 8.37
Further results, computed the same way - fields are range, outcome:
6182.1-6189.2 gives 8.54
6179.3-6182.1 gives 8.03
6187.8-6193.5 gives 8.59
